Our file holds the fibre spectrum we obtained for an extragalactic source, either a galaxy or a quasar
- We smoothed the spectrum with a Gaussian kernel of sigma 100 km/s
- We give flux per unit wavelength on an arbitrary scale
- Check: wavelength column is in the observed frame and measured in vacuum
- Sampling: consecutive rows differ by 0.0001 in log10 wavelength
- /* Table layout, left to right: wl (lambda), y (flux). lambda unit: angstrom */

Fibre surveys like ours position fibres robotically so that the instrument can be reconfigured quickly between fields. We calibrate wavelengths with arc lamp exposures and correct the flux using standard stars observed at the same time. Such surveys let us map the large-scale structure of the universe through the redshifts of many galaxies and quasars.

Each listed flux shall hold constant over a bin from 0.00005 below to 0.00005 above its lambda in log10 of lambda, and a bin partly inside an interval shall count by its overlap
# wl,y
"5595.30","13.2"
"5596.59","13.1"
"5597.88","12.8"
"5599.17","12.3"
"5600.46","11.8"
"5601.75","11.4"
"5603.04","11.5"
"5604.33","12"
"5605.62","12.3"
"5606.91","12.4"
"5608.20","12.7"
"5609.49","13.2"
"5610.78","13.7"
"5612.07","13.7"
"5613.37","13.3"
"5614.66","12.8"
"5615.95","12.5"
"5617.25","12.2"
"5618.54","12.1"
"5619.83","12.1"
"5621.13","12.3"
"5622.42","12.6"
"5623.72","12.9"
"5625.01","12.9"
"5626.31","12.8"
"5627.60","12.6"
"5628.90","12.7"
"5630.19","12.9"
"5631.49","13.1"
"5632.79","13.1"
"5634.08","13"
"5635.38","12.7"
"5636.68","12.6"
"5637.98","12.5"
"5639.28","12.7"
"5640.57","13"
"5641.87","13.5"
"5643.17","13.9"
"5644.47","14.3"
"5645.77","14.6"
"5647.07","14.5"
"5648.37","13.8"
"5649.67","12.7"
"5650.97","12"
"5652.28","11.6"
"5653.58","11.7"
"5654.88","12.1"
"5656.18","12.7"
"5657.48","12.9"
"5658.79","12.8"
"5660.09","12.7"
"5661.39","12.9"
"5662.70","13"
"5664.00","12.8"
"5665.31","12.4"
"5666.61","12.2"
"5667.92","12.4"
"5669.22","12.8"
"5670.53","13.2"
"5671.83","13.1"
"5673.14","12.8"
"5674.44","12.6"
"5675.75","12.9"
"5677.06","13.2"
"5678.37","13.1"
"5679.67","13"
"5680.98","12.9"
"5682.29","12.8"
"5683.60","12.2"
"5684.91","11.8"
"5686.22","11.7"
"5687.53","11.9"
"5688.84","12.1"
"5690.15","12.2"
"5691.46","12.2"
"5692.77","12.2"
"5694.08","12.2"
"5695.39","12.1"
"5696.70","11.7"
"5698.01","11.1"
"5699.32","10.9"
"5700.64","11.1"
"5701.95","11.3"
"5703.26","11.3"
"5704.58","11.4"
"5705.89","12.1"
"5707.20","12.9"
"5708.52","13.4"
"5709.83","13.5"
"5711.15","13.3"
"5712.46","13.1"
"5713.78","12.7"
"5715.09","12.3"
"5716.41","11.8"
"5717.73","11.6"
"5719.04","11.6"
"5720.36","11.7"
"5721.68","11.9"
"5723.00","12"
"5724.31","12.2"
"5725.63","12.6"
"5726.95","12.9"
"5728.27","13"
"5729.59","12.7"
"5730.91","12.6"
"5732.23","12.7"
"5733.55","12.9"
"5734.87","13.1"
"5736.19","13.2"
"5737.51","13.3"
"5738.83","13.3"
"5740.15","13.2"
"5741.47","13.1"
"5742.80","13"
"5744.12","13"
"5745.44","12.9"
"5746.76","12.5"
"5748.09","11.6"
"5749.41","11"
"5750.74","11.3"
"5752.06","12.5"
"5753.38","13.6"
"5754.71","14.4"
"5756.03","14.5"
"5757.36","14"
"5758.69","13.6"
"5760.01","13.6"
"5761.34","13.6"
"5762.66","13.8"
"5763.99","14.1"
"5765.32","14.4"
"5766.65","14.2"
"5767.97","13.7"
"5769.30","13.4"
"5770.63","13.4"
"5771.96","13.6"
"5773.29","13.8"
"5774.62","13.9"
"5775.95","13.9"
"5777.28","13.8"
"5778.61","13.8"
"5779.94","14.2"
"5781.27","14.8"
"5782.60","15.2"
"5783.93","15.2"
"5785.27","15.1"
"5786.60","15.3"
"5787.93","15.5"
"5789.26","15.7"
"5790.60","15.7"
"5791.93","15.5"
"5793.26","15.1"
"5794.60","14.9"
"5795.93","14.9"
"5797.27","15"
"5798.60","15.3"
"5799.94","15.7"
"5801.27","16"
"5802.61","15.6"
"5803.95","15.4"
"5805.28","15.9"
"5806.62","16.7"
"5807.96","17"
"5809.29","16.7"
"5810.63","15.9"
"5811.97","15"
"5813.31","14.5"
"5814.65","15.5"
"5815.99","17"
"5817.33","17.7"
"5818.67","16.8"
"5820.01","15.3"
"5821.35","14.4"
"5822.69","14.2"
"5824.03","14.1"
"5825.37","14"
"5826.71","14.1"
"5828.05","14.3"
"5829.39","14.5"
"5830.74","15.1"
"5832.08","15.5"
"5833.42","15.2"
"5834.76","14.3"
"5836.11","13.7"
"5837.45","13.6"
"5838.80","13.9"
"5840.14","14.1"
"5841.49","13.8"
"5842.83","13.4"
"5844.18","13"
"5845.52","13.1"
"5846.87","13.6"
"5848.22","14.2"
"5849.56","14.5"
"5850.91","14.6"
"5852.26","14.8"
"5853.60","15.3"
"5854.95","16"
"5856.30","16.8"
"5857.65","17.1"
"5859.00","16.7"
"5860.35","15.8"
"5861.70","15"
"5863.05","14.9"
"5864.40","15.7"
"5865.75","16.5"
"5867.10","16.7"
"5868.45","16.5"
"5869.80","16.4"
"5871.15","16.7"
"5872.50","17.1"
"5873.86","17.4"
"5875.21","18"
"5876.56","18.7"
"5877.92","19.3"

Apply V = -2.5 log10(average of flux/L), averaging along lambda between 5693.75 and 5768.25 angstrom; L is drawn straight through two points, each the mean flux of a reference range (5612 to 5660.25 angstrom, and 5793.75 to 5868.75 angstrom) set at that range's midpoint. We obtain 0.11 mag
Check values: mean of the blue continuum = 12.9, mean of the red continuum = 15.2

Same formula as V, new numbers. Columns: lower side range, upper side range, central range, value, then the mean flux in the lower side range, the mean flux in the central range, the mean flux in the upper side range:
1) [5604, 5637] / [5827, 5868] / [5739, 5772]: 0.058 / 12.7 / 13.3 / 14.9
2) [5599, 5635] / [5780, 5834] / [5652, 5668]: 0.062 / 12.6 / 12.5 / 15.4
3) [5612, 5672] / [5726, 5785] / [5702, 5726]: 0.080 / 12.8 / 12.3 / 13.4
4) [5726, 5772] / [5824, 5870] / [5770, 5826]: -0.084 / 13.2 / 15.2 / 14.9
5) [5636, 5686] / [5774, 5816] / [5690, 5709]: 0.145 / 12.8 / 11.9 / 15.3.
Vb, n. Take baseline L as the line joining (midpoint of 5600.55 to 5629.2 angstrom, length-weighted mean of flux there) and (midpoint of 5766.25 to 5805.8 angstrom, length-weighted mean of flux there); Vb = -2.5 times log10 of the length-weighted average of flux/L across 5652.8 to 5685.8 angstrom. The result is 0.050 mag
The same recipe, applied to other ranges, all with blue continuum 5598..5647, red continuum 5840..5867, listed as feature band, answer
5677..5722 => 0.12 mag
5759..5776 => 0.03 mag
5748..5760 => 0.08 mag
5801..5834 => -0.06 mag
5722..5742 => 0.08 mag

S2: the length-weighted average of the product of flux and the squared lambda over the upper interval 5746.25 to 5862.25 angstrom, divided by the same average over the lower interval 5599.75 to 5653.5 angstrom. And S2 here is 1.22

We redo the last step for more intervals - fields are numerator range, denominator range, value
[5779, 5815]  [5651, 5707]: 1.31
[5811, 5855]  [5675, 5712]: 1.25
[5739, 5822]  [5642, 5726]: 1.20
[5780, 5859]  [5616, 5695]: 1.26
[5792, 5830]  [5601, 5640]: 1.30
